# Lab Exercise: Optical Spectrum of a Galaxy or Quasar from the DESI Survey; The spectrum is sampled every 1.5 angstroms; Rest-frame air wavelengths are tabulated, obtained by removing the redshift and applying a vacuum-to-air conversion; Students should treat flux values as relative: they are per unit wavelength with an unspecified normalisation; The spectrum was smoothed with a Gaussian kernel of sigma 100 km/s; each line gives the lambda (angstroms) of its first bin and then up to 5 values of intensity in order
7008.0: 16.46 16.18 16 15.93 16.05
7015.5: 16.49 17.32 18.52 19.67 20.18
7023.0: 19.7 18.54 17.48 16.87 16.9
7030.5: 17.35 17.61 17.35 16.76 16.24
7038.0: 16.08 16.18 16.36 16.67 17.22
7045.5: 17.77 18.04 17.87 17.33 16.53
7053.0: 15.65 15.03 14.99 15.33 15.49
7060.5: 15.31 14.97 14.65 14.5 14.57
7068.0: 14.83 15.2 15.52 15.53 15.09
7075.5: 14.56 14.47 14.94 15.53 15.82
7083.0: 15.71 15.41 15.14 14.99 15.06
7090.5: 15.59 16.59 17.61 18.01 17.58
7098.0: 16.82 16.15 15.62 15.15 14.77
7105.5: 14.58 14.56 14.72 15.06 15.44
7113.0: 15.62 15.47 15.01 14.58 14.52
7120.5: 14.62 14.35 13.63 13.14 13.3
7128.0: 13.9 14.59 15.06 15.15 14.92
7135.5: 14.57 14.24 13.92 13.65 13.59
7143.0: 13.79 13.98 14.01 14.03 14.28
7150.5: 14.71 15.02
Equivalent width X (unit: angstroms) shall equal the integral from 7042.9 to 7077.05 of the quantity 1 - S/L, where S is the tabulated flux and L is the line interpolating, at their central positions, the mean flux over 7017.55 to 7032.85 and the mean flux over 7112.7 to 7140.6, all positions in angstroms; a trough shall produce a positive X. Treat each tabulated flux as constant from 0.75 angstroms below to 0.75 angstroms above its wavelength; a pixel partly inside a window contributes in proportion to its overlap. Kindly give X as 2.5 angstroms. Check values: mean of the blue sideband 18.3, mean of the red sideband 14.4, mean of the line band 15.7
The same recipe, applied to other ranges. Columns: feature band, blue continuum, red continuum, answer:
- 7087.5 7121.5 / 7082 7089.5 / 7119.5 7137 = -1.6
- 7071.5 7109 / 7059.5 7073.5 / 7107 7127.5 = -2.0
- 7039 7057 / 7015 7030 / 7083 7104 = 0.8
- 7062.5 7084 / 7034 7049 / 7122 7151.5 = 1.2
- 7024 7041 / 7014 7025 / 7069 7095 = 0.8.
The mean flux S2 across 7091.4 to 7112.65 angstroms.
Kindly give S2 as 15.9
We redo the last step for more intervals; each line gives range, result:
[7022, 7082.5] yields 16.2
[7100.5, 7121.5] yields 15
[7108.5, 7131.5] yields 14.6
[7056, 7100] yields 15.5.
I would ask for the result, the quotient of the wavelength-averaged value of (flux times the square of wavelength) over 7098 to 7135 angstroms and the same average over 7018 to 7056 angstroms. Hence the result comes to 0.9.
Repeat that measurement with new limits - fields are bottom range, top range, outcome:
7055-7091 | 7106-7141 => 0.97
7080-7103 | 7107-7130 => 0.91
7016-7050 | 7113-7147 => 0.84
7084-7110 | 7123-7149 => 0.90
